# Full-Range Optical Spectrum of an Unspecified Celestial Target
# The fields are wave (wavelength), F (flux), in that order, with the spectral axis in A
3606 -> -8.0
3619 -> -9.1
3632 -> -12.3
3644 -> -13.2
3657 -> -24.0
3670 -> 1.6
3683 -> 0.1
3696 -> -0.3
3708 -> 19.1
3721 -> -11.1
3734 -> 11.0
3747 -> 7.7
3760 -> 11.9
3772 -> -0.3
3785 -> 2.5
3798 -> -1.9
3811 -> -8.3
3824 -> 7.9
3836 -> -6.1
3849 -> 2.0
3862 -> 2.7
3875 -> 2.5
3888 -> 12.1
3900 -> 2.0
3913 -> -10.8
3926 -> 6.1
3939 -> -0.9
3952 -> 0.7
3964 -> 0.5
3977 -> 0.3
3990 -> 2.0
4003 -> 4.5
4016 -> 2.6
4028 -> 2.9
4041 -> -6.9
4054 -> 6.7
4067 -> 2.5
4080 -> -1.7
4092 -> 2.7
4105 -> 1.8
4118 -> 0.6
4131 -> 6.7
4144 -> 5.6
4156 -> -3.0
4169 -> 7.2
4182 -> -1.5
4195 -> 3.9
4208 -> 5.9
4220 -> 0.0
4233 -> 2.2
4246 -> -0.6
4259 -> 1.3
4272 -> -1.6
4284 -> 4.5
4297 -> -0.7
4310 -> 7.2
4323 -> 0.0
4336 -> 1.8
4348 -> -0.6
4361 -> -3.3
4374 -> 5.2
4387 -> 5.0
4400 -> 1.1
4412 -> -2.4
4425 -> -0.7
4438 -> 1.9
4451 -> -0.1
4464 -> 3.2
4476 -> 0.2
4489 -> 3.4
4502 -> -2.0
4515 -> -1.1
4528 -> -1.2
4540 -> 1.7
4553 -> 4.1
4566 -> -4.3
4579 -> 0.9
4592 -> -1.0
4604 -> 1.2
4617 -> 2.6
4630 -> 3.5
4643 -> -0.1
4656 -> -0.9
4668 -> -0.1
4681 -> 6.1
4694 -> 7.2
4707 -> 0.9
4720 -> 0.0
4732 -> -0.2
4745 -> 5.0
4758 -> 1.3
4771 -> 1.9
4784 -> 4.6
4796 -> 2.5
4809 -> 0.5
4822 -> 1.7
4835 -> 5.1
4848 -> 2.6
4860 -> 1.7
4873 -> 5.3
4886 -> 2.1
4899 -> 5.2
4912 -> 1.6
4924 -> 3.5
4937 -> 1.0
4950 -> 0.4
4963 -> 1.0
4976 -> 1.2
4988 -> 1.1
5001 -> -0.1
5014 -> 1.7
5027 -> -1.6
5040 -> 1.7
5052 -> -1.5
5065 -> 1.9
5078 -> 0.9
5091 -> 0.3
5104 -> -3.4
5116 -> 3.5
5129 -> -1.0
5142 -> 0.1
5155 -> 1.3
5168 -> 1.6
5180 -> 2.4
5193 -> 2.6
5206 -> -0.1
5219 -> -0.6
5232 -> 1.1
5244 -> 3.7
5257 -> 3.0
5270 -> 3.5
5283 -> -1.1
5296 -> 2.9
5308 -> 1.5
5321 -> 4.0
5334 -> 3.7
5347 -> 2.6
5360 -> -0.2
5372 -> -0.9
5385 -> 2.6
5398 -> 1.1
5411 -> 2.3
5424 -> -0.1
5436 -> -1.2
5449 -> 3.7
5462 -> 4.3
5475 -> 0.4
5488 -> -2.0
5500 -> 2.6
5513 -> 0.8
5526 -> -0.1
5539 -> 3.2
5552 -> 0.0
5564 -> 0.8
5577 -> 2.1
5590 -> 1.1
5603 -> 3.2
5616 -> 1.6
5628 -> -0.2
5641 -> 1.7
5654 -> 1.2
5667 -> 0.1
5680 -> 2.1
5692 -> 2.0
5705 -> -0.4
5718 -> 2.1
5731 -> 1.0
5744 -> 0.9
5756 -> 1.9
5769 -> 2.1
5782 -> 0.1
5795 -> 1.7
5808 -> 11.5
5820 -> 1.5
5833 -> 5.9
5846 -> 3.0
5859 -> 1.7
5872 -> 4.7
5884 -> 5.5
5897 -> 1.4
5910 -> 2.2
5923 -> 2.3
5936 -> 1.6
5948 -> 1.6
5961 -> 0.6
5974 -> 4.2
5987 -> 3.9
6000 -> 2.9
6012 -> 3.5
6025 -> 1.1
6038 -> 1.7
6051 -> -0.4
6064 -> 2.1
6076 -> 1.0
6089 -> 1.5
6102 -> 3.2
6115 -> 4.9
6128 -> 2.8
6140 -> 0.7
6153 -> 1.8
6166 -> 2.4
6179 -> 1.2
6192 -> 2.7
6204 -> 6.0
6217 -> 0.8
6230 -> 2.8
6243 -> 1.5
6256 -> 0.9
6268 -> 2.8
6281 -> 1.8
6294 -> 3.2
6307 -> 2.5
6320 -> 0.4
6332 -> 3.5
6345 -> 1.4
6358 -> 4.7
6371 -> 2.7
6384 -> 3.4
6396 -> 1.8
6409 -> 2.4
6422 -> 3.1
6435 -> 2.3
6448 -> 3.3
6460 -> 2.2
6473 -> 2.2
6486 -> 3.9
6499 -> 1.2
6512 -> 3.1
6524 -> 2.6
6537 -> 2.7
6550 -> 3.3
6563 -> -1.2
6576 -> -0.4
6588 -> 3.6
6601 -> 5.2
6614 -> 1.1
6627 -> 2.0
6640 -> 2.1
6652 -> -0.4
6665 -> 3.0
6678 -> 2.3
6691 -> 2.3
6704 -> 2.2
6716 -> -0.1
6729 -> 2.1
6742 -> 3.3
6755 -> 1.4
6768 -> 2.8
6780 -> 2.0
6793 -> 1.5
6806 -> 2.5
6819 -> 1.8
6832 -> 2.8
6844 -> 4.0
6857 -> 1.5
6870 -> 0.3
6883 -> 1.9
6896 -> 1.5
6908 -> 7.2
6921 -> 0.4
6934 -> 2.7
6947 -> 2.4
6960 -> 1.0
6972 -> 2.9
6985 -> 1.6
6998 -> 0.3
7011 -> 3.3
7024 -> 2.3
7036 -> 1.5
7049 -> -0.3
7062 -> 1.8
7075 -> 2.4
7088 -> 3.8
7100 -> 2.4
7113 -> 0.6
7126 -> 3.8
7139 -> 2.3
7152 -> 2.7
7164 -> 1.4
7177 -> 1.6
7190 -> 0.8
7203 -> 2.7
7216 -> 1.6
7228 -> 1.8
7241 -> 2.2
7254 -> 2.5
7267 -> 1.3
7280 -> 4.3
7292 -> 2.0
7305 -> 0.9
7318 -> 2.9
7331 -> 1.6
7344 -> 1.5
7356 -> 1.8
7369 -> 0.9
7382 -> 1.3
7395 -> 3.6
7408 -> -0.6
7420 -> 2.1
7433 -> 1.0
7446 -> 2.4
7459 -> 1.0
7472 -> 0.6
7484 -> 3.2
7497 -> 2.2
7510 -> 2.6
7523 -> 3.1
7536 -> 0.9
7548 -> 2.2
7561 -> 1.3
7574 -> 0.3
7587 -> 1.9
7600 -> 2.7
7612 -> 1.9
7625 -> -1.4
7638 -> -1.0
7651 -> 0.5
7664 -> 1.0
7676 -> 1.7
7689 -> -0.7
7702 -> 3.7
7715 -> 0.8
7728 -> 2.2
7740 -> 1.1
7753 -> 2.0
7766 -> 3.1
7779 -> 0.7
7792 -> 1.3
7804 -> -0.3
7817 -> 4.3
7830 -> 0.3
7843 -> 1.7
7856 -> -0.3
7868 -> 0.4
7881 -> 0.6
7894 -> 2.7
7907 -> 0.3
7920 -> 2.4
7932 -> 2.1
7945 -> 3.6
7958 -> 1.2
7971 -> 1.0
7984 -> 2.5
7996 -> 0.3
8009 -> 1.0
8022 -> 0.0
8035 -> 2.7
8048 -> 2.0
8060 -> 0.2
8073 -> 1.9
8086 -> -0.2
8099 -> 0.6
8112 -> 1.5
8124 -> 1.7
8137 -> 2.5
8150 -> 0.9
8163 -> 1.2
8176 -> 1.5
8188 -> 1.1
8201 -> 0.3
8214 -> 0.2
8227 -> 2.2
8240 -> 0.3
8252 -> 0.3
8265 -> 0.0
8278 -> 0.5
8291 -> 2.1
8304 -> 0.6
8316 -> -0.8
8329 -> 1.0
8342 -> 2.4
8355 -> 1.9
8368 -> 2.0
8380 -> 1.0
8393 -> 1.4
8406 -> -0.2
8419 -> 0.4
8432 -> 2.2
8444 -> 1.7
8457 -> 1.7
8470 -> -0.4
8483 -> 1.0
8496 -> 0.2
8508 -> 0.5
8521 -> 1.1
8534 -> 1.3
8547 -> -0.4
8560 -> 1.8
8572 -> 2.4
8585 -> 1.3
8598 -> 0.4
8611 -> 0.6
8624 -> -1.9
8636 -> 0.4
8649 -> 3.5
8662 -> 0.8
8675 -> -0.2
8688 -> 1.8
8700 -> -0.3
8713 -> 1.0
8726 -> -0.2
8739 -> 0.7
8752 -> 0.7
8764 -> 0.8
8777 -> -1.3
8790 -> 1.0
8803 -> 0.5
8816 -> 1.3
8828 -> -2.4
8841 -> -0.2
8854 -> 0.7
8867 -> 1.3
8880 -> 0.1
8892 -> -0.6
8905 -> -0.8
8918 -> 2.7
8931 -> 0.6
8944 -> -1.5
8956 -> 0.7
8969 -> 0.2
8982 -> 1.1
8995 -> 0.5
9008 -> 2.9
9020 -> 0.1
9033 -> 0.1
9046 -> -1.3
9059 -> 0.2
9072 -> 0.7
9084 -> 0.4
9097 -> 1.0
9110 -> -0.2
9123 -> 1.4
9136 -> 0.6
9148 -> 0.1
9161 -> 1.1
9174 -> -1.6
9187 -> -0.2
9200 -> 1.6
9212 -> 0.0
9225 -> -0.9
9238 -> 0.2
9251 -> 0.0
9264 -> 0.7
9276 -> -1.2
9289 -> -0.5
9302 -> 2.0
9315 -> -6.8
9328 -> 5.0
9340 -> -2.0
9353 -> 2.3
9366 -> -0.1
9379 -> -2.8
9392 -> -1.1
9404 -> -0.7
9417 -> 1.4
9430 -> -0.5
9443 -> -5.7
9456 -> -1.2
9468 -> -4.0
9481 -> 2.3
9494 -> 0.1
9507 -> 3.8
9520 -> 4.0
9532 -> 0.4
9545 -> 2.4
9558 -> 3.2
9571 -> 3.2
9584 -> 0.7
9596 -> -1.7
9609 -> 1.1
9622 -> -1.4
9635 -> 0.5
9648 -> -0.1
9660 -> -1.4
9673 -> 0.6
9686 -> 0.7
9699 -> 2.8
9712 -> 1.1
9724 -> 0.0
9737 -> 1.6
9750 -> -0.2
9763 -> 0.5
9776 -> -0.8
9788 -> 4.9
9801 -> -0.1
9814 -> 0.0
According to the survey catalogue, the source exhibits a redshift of 0.05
